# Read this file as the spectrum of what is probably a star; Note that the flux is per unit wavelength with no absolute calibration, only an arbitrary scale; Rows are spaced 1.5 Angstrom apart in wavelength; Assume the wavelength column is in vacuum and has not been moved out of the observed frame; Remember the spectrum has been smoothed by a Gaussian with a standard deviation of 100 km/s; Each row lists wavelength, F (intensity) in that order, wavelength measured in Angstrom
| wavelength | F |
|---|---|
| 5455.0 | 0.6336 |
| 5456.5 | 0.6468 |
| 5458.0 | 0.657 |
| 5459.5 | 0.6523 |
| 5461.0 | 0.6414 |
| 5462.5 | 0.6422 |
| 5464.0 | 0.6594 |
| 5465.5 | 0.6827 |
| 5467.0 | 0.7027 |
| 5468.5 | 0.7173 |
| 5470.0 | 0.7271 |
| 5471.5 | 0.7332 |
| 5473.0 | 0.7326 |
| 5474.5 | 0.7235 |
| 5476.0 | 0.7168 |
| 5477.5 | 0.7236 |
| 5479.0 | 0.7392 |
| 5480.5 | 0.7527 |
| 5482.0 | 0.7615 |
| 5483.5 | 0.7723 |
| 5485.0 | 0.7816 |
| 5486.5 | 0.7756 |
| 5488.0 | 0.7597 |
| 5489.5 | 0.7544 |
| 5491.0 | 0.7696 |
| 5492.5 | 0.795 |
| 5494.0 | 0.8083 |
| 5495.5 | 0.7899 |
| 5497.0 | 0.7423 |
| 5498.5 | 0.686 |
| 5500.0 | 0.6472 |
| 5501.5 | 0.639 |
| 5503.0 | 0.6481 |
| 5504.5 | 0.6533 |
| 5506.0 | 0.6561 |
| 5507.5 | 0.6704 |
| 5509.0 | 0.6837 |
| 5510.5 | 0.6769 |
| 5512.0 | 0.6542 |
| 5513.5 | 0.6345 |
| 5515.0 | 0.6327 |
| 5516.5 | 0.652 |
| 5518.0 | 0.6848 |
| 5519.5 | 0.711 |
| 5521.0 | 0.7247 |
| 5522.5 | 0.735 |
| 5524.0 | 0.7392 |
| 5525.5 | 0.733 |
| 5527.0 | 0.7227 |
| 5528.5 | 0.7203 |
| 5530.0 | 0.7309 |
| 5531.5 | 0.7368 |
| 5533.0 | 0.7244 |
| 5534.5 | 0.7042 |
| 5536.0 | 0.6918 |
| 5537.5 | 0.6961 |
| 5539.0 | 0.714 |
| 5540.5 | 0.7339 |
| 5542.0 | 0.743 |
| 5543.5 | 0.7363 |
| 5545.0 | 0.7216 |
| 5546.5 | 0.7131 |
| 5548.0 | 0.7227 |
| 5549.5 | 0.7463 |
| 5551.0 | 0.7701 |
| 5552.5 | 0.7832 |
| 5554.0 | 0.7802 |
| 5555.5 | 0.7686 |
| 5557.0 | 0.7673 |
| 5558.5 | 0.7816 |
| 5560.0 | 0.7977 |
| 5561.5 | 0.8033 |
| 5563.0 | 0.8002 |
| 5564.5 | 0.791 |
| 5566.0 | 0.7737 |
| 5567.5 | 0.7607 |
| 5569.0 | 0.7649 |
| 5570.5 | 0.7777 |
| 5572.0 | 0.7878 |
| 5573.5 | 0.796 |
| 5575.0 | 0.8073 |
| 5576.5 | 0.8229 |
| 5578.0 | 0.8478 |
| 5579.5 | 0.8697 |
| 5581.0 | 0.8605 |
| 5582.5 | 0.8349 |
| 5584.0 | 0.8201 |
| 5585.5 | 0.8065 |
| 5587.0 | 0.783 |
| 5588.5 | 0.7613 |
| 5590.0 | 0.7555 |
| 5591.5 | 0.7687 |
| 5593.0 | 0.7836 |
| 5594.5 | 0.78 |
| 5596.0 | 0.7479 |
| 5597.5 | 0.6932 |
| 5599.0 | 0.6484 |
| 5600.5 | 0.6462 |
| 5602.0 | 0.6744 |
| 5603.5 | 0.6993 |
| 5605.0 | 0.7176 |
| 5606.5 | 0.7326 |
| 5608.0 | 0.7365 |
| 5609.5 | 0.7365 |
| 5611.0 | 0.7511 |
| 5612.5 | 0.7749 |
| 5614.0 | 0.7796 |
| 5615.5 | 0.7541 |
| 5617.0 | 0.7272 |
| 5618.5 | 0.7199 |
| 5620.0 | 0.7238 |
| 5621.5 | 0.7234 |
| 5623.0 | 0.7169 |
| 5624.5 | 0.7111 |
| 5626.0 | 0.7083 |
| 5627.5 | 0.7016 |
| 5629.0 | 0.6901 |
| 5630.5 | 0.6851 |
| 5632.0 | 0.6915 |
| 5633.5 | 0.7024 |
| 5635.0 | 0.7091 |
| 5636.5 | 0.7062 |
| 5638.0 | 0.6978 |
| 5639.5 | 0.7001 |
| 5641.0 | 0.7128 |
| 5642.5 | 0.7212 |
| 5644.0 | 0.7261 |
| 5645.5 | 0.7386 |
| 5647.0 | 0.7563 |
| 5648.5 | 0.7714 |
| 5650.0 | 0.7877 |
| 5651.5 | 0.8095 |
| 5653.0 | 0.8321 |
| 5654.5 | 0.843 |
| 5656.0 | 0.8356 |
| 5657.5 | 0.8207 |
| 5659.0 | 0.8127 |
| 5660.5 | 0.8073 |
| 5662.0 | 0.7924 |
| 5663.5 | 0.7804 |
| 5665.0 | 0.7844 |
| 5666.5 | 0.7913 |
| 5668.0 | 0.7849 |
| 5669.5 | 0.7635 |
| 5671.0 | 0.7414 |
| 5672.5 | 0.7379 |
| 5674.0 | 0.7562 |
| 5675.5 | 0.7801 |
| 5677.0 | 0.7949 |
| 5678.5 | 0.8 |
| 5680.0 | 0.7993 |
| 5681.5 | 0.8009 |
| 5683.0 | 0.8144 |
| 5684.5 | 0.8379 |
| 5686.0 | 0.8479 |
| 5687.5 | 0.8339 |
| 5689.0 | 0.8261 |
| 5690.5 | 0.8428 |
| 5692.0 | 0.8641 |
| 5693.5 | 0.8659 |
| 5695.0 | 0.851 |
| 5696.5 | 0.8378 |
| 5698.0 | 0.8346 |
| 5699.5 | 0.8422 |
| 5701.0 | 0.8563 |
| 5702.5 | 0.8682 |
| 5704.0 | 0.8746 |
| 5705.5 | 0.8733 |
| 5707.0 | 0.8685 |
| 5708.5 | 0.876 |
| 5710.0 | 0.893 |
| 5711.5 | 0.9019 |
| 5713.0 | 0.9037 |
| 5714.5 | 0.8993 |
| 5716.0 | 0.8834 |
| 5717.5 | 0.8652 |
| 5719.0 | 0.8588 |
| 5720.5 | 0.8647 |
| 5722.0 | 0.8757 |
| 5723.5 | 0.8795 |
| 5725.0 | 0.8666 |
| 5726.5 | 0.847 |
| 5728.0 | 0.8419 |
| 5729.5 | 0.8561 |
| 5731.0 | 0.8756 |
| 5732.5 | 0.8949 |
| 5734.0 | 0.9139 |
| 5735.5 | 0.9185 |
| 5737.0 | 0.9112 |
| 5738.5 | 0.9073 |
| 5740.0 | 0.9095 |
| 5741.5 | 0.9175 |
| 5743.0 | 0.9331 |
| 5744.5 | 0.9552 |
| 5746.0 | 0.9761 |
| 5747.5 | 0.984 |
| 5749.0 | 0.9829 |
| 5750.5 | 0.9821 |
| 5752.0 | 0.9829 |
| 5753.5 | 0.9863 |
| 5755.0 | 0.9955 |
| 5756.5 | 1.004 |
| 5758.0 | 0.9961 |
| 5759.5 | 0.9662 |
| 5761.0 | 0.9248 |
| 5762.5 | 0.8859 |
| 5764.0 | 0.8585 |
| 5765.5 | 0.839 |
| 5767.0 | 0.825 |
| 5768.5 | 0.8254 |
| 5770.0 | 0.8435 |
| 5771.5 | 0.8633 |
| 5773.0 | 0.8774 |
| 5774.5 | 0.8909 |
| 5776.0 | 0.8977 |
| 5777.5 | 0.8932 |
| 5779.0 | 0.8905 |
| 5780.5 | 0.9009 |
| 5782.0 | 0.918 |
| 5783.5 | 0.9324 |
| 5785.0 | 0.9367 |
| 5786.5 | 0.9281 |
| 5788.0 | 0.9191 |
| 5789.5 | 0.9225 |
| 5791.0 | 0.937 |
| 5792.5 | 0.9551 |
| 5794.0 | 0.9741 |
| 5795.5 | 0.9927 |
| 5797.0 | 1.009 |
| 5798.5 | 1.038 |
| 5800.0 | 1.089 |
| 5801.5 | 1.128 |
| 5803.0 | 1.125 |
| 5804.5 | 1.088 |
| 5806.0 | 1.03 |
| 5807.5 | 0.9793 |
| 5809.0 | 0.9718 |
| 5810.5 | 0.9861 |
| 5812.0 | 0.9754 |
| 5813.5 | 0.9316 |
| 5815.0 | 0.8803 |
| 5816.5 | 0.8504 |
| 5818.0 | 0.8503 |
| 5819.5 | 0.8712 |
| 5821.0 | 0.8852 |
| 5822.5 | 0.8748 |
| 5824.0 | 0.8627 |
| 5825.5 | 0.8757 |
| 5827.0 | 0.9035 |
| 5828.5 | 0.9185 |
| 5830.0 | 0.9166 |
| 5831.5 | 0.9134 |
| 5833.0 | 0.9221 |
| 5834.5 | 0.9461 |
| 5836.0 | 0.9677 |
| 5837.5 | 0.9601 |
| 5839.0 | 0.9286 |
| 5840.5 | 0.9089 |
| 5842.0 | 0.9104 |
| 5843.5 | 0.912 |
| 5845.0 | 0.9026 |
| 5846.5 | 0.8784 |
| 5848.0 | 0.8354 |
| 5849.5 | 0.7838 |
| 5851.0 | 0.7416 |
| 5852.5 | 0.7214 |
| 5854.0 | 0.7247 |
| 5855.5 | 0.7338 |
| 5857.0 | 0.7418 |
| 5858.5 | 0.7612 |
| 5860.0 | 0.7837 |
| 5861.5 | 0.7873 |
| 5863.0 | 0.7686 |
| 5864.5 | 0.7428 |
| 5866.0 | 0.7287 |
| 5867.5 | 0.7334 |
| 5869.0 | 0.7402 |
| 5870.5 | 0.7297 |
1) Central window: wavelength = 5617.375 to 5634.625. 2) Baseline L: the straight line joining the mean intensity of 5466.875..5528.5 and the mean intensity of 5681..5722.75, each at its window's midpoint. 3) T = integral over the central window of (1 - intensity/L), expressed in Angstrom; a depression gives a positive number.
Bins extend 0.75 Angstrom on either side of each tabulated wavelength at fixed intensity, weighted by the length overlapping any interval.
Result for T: 2.12 Angstrom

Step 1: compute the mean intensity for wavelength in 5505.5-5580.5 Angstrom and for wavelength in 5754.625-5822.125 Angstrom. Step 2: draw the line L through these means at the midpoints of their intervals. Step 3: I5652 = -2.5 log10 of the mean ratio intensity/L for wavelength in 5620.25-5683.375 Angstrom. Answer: 0.10 mag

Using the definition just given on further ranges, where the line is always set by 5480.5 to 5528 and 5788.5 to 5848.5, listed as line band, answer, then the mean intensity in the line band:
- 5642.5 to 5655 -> 0.06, 0.778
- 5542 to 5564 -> -0.02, 0.763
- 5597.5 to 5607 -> 0.15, 0.686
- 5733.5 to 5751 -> -0.06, 0.941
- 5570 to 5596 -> -0.04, 0.802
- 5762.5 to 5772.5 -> 0.08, 0.847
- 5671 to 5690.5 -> 0.06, 0.802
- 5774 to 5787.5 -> 0.01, 0.91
